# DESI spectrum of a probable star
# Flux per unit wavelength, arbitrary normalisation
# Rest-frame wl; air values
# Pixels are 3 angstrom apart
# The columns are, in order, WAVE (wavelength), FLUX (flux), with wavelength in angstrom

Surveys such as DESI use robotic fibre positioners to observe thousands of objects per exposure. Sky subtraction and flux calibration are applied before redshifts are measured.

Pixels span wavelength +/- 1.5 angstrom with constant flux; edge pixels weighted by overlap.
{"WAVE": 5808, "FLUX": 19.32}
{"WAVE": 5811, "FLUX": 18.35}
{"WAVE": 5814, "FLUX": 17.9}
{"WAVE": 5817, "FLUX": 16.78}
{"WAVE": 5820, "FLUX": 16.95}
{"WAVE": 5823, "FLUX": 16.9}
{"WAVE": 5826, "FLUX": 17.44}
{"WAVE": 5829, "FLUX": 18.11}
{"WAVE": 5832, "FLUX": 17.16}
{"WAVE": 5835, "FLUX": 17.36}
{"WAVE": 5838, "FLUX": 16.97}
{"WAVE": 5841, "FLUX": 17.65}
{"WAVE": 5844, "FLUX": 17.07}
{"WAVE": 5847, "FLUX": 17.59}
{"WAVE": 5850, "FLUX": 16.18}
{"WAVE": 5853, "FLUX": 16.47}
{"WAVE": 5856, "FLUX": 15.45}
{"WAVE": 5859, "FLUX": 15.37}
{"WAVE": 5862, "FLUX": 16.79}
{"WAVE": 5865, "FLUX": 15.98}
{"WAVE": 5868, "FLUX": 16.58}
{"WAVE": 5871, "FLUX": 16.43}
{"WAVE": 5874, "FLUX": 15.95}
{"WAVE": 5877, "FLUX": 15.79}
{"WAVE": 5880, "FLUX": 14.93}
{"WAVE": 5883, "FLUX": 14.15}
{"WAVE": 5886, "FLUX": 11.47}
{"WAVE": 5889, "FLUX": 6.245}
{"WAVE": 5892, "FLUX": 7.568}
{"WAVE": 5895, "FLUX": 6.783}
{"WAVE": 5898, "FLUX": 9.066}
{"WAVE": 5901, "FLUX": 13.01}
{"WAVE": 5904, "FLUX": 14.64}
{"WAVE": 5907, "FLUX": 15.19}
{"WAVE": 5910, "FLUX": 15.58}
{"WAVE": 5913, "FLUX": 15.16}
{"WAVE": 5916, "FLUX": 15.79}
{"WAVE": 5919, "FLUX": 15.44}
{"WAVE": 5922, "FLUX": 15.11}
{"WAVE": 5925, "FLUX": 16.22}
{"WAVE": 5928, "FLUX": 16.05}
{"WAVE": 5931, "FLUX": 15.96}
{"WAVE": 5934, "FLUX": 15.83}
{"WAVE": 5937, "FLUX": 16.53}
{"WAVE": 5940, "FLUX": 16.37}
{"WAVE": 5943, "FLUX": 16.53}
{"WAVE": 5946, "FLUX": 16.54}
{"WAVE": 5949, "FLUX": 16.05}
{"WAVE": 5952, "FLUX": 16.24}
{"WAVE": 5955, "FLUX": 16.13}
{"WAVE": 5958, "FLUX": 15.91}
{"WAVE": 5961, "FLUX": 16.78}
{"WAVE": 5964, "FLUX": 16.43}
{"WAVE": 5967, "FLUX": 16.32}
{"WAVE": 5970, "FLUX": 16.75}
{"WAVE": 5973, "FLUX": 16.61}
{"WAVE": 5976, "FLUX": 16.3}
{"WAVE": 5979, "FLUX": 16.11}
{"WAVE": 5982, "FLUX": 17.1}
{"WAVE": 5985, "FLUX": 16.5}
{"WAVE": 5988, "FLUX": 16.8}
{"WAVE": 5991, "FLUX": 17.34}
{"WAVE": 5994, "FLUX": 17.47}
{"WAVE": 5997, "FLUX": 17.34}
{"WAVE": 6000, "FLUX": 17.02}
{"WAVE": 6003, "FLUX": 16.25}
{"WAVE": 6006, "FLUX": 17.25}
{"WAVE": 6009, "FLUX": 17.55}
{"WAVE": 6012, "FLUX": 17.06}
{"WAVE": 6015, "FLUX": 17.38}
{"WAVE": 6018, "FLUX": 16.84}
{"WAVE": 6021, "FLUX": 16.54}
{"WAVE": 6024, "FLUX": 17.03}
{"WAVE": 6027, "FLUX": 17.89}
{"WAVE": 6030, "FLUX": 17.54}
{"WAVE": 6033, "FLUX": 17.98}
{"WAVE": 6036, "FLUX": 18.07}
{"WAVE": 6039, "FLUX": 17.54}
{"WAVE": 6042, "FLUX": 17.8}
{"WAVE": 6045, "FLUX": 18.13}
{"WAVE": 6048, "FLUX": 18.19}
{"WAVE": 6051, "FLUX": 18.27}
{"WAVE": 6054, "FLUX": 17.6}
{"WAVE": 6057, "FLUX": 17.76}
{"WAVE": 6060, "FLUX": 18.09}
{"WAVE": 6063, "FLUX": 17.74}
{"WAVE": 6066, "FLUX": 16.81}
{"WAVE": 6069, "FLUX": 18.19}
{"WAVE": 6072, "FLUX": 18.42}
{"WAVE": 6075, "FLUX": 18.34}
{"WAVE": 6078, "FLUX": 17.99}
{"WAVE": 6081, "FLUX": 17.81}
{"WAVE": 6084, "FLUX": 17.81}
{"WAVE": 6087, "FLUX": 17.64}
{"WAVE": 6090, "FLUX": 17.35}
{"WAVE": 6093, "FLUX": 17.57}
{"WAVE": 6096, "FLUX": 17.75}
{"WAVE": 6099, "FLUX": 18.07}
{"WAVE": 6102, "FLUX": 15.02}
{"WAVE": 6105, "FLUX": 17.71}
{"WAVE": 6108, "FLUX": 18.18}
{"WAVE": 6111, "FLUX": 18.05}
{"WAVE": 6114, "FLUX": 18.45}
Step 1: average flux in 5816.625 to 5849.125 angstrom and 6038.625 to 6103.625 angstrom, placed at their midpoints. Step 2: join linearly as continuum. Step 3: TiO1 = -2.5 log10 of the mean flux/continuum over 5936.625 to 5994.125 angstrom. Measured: 0.06 mag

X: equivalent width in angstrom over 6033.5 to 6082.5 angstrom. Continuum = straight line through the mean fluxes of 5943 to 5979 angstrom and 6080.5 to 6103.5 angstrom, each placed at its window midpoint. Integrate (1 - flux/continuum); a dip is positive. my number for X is -2.36 angstrom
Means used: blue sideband 16.4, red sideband 17.4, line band 17.9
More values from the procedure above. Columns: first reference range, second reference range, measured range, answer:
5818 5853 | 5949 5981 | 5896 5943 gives 4.56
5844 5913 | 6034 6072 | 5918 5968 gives -2.21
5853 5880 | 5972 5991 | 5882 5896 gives 6.05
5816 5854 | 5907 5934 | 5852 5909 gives 9.80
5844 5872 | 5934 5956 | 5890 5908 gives 6.10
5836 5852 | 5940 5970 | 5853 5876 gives 1.15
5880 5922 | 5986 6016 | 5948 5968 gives -1.49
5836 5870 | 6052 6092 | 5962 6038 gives 1.68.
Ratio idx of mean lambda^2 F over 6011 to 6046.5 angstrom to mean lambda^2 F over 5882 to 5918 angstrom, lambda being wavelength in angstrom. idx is 1.51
